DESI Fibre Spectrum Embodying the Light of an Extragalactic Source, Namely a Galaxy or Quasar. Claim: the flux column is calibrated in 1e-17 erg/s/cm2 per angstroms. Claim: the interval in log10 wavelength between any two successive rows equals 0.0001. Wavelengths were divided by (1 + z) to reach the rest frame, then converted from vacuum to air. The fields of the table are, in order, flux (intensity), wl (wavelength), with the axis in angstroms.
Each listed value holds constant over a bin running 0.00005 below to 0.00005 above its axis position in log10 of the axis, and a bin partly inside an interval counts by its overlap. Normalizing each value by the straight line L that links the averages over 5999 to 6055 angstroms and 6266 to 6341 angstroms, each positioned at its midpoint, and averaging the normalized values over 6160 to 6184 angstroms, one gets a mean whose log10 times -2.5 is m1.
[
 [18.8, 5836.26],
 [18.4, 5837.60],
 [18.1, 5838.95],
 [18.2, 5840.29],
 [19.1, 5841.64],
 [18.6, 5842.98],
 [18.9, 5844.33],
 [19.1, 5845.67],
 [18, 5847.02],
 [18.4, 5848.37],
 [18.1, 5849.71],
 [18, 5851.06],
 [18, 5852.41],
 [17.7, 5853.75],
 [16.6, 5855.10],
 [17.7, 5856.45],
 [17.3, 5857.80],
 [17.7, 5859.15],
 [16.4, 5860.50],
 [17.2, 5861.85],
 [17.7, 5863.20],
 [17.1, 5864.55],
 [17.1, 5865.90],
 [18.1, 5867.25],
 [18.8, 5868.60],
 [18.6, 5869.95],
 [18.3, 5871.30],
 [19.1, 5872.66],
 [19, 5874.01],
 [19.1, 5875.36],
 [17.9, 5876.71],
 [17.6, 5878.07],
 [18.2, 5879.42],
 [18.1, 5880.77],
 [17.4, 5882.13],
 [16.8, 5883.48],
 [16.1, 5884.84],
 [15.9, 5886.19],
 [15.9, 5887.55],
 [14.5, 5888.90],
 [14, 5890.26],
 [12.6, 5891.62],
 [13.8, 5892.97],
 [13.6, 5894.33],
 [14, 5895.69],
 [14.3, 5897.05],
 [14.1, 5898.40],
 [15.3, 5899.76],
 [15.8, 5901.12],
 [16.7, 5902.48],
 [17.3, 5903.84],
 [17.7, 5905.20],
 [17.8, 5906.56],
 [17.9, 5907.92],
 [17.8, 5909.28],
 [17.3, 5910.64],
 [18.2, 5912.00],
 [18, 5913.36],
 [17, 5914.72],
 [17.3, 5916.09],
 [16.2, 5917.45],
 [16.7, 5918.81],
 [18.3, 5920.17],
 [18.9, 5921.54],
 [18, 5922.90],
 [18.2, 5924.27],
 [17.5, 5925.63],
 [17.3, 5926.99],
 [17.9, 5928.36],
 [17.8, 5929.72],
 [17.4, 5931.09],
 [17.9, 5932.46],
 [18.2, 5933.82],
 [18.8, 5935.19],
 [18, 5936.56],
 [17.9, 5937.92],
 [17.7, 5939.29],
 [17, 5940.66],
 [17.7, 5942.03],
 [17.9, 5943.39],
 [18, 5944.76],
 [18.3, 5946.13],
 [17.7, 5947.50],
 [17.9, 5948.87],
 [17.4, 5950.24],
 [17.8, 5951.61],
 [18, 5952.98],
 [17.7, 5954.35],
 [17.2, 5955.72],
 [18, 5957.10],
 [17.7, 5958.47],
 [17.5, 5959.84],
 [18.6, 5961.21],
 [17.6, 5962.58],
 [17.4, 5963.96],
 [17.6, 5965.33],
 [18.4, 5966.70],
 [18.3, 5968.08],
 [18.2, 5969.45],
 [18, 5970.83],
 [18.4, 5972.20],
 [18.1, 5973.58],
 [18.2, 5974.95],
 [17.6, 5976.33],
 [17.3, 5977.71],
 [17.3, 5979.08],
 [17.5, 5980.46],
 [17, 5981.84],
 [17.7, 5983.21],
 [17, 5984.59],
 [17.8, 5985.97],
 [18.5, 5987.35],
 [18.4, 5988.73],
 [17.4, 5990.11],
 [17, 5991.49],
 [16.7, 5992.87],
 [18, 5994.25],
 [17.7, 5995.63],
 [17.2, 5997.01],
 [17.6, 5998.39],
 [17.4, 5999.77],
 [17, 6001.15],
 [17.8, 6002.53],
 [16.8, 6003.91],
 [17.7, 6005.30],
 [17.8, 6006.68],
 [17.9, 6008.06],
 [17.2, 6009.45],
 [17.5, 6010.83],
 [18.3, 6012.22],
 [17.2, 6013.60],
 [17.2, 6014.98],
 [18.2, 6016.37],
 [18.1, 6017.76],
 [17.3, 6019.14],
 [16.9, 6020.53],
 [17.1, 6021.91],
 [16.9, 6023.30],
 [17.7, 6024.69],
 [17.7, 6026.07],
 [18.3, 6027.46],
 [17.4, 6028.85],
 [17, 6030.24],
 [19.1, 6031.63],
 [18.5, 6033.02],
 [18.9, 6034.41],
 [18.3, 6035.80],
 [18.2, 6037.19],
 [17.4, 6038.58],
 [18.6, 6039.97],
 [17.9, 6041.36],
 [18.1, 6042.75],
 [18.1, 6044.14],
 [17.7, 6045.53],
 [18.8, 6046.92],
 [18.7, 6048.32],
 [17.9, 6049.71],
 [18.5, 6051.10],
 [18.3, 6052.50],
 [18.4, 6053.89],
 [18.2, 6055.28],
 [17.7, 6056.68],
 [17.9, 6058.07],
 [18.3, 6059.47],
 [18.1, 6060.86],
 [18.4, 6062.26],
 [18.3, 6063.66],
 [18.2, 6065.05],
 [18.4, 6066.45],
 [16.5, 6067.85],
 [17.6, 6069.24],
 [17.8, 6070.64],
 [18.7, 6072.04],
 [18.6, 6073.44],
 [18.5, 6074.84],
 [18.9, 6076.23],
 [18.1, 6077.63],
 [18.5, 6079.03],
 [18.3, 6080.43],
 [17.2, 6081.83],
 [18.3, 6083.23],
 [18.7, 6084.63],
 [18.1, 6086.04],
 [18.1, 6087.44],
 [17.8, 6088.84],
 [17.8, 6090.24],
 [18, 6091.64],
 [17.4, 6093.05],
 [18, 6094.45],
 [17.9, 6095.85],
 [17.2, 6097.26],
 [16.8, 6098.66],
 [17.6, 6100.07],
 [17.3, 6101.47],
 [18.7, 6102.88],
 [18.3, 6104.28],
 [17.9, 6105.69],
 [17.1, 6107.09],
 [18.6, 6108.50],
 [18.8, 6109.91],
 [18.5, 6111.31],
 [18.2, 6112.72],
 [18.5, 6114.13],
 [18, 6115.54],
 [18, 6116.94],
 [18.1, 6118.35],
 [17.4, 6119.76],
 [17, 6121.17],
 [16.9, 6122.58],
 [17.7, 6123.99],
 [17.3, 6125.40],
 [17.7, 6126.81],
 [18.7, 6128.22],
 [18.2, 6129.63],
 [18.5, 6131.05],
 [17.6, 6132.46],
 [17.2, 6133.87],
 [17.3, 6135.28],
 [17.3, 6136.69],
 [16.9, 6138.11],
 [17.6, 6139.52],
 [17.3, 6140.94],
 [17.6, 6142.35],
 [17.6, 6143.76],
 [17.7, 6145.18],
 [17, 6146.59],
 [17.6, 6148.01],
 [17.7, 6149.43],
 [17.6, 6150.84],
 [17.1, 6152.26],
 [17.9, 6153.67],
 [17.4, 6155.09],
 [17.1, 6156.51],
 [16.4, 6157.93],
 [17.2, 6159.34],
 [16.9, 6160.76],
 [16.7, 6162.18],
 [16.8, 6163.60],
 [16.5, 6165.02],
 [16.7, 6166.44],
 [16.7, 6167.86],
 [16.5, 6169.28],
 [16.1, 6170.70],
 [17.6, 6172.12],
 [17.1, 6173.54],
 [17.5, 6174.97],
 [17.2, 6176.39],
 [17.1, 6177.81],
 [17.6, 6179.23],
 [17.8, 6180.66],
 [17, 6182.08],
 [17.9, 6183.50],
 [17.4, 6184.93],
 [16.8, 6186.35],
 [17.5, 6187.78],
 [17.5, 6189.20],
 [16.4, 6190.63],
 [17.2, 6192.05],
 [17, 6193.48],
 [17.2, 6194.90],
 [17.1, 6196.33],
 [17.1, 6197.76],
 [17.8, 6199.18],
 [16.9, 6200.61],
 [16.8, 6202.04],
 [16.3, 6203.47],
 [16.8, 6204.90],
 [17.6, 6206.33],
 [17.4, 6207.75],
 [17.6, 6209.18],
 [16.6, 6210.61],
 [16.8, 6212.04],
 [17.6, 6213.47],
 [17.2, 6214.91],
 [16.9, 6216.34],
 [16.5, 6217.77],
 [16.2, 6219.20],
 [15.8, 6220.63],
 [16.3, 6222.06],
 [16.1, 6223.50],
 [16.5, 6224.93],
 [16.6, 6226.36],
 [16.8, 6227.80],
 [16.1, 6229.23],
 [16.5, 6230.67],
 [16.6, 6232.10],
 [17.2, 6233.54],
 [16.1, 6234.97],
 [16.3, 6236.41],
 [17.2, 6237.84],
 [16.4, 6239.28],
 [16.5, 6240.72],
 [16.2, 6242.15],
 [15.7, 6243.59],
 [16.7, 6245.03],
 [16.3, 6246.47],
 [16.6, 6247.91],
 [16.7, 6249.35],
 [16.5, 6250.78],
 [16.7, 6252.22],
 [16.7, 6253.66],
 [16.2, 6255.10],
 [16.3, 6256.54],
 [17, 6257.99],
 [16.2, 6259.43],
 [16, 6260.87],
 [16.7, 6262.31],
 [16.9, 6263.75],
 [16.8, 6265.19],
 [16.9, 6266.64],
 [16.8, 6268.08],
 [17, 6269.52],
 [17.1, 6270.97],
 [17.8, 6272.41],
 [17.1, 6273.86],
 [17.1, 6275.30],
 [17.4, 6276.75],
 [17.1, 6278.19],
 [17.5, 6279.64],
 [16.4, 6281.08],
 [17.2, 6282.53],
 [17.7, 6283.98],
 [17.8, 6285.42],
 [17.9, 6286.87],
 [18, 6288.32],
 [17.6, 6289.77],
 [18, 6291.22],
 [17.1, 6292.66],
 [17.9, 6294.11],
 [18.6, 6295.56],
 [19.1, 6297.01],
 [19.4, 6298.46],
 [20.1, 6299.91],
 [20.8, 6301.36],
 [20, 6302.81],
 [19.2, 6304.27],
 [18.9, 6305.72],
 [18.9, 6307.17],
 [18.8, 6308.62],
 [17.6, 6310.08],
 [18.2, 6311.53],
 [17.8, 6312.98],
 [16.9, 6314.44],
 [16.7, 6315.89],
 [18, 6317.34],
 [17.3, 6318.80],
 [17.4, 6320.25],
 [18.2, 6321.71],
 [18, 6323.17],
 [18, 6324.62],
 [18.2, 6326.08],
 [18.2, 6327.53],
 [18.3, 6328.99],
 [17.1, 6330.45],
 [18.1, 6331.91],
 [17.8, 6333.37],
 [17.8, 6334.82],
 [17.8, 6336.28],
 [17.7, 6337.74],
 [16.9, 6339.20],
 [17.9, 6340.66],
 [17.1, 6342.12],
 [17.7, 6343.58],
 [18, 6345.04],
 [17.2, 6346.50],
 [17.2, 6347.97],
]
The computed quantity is 0.05 mag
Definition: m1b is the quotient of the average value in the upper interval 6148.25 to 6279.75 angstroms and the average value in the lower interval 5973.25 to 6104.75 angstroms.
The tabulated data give 0.9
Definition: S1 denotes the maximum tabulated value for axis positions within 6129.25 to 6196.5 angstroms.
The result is 18.5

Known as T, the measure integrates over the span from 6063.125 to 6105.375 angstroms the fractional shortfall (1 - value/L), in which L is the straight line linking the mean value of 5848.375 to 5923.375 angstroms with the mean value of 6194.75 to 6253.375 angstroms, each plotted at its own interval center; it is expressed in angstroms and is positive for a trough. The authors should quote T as -2.9 angstroms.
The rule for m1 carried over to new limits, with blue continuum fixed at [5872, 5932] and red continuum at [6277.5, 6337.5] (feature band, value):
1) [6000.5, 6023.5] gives -0.02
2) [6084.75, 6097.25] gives -0.03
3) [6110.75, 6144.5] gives -0.01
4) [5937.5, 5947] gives -0.05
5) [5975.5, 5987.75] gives -0.03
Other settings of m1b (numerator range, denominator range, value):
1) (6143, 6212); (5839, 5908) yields 1.00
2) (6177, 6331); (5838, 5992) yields 0.99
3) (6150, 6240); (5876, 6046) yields 0.97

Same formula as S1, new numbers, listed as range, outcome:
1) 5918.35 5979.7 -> 18.9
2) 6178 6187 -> 17.9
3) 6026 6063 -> 19.1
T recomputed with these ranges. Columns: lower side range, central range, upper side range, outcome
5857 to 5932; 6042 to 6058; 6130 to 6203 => -1.01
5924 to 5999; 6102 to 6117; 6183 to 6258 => -0.91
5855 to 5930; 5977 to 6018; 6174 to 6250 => -1.42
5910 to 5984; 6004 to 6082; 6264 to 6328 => -0.75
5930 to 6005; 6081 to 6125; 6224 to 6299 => -1.22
